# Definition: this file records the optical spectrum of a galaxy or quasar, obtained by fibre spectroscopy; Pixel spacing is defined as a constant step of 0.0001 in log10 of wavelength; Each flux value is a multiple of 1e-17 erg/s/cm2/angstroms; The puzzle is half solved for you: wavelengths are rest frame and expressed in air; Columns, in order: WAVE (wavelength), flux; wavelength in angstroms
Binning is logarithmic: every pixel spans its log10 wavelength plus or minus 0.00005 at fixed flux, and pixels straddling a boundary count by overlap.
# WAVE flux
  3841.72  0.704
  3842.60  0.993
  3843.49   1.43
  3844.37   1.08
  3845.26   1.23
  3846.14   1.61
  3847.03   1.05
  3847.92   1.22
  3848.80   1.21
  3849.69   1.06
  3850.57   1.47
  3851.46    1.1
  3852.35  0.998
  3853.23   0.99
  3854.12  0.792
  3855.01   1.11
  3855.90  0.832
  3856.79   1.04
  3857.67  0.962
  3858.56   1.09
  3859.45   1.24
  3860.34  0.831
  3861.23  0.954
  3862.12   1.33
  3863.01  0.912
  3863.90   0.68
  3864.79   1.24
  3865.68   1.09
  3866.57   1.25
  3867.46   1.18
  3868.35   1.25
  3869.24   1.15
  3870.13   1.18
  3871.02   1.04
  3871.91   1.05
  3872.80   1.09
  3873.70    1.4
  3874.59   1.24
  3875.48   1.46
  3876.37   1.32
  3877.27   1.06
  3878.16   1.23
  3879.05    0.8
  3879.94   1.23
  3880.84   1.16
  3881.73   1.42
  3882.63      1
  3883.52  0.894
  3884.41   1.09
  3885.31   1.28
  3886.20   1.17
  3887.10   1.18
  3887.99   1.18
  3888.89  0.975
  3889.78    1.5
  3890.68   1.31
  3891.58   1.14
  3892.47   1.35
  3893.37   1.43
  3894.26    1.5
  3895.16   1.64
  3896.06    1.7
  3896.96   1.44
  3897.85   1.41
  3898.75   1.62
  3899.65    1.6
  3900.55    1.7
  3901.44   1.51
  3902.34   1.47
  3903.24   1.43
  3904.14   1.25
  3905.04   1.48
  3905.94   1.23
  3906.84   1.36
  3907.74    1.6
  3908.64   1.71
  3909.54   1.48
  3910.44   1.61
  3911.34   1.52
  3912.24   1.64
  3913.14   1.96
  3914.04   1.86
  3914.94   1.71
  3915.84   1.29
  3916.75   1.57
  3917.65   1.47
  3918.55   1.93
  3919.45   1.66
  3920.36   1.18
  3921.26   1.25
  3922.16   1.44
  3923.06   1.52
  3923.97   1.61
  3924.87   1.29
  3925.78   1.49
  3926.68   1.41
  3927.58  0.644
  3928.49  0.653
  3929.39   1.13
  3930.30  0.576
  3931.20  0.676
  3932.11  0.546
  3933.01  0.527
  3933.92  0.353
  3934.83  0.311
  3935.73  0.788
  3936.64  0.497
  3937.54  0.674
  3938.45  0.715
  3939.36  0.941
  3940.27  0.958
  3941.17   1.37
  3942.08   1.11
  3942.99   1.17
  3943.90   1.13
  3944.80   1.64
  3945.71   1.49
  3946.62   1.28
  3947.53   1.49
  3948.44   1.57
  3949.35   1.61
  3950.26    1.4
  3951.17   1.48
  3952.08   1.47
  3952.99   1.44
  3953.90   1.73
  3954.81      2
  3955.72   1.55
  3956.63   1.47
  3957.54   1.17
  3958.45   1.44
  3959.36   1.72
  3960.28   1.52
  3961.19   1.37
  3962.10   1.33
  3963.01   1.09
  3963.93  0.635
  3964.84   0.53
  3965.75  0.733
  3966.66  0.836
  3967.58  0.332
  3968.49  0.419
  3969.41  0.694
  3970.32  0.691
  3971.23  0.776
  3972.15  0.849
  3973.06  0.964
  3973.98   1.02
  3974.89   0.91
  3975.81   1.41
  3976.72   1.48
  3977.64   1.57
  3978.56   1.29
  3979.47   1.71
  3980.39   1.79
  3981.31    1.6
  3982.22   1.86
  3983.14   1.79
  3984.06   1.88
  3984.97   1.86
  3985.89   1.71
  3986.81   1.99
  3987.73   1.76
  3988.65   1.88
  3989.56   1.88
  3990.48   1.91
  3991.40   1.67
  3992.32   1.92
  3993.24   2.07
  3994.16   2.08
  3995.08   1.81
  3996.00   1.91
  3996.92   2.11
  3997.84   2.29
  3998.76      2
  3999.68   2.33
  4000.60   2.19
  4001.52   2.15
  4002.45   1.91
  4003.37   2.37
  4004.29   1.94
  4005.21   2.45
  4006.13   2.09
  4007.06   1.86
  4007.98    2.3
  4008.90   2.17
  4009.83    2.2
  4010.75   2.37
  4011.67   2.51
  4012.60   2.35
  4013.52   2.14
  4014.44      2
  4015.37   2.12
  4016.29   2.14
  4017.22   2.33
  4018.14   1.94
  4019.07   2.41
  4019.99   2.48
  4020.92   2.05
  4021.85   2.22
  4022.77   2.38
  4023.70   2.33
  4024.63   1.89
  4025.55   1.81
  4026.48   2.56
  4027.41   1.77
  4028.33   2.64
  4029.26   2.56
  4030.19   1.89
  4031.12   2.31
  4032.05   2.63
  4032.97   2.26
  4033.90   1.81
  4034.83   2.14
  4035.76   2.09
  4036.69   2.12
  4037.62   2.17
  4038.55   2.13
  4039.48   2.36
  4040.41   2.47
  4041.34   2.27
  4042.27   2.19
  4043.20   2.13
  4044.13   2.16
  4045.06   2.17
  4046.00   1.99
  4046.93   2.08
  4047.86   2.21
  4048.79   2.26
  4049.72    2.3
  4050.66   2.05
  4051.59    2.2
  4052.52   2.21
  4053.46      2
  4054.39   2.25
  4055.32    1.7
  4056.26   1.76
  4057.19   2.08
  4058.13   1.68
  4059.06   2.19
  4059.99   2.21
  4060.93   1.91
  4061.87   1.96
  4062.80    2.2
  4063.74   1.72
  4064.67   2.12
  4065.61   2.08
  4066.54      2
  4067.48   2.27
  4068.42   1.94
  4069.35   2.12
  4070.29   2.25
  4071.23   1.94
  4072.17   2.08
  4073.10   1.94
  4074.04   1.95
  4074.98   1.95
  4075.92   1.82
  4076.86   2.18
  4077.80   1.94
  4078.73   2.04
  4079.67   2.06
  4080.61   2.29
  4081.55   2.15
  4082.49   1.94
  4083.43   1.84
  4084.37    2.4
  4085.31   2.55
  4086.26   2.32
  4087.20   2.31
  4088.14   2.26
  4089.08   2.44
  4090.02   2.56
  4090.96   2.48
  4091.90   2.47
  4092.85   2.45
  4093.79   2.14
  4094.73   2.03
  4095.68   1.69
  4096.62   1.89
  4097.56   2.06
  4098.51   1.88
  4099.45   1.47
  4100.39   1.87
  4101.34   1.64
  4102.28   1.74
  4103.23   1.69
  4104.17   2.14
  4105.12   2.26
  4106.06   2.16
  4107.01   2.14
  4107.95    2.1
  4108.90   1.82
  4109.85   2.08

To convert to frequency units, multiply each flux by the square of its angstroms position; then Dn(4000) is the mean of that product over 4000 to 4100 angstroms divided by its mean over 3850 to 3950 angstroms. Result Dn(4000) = 1.9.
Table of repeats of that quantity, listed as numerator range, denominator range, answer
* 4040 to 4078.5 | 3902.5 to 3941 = 1.83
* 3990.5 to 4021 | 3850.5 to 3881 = 2.08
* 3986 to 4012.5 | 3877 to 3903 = 1.67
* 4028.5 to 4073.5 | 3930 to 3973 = 2.09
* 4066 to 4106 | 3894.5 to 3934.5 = 1.67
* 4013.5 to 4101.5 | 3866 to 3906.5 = 1.80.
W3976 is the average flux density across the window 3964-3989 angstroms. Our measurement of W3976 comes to 1.26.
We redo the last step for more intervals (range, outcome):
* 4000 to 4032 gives 2.21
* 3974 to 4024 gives 1.99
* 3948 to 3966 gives 1.37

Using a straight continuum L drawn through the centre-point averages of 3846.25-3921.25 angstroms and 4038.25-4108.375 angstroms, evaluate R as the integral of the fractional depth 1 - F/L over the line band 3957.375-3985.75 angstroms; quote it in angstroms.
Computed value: 7.8 angstroms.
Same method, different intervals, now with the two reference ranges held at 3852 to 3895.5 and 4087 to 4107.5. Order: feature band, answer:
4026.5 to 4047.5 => -4.4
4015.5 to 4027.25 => -2.9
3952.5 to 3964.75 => 0.9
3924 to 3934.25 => 3.7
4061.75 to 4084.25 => -0.7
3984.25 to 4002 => -3.5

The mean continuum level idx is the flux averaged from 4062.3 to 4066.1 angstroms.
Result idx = 2.03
